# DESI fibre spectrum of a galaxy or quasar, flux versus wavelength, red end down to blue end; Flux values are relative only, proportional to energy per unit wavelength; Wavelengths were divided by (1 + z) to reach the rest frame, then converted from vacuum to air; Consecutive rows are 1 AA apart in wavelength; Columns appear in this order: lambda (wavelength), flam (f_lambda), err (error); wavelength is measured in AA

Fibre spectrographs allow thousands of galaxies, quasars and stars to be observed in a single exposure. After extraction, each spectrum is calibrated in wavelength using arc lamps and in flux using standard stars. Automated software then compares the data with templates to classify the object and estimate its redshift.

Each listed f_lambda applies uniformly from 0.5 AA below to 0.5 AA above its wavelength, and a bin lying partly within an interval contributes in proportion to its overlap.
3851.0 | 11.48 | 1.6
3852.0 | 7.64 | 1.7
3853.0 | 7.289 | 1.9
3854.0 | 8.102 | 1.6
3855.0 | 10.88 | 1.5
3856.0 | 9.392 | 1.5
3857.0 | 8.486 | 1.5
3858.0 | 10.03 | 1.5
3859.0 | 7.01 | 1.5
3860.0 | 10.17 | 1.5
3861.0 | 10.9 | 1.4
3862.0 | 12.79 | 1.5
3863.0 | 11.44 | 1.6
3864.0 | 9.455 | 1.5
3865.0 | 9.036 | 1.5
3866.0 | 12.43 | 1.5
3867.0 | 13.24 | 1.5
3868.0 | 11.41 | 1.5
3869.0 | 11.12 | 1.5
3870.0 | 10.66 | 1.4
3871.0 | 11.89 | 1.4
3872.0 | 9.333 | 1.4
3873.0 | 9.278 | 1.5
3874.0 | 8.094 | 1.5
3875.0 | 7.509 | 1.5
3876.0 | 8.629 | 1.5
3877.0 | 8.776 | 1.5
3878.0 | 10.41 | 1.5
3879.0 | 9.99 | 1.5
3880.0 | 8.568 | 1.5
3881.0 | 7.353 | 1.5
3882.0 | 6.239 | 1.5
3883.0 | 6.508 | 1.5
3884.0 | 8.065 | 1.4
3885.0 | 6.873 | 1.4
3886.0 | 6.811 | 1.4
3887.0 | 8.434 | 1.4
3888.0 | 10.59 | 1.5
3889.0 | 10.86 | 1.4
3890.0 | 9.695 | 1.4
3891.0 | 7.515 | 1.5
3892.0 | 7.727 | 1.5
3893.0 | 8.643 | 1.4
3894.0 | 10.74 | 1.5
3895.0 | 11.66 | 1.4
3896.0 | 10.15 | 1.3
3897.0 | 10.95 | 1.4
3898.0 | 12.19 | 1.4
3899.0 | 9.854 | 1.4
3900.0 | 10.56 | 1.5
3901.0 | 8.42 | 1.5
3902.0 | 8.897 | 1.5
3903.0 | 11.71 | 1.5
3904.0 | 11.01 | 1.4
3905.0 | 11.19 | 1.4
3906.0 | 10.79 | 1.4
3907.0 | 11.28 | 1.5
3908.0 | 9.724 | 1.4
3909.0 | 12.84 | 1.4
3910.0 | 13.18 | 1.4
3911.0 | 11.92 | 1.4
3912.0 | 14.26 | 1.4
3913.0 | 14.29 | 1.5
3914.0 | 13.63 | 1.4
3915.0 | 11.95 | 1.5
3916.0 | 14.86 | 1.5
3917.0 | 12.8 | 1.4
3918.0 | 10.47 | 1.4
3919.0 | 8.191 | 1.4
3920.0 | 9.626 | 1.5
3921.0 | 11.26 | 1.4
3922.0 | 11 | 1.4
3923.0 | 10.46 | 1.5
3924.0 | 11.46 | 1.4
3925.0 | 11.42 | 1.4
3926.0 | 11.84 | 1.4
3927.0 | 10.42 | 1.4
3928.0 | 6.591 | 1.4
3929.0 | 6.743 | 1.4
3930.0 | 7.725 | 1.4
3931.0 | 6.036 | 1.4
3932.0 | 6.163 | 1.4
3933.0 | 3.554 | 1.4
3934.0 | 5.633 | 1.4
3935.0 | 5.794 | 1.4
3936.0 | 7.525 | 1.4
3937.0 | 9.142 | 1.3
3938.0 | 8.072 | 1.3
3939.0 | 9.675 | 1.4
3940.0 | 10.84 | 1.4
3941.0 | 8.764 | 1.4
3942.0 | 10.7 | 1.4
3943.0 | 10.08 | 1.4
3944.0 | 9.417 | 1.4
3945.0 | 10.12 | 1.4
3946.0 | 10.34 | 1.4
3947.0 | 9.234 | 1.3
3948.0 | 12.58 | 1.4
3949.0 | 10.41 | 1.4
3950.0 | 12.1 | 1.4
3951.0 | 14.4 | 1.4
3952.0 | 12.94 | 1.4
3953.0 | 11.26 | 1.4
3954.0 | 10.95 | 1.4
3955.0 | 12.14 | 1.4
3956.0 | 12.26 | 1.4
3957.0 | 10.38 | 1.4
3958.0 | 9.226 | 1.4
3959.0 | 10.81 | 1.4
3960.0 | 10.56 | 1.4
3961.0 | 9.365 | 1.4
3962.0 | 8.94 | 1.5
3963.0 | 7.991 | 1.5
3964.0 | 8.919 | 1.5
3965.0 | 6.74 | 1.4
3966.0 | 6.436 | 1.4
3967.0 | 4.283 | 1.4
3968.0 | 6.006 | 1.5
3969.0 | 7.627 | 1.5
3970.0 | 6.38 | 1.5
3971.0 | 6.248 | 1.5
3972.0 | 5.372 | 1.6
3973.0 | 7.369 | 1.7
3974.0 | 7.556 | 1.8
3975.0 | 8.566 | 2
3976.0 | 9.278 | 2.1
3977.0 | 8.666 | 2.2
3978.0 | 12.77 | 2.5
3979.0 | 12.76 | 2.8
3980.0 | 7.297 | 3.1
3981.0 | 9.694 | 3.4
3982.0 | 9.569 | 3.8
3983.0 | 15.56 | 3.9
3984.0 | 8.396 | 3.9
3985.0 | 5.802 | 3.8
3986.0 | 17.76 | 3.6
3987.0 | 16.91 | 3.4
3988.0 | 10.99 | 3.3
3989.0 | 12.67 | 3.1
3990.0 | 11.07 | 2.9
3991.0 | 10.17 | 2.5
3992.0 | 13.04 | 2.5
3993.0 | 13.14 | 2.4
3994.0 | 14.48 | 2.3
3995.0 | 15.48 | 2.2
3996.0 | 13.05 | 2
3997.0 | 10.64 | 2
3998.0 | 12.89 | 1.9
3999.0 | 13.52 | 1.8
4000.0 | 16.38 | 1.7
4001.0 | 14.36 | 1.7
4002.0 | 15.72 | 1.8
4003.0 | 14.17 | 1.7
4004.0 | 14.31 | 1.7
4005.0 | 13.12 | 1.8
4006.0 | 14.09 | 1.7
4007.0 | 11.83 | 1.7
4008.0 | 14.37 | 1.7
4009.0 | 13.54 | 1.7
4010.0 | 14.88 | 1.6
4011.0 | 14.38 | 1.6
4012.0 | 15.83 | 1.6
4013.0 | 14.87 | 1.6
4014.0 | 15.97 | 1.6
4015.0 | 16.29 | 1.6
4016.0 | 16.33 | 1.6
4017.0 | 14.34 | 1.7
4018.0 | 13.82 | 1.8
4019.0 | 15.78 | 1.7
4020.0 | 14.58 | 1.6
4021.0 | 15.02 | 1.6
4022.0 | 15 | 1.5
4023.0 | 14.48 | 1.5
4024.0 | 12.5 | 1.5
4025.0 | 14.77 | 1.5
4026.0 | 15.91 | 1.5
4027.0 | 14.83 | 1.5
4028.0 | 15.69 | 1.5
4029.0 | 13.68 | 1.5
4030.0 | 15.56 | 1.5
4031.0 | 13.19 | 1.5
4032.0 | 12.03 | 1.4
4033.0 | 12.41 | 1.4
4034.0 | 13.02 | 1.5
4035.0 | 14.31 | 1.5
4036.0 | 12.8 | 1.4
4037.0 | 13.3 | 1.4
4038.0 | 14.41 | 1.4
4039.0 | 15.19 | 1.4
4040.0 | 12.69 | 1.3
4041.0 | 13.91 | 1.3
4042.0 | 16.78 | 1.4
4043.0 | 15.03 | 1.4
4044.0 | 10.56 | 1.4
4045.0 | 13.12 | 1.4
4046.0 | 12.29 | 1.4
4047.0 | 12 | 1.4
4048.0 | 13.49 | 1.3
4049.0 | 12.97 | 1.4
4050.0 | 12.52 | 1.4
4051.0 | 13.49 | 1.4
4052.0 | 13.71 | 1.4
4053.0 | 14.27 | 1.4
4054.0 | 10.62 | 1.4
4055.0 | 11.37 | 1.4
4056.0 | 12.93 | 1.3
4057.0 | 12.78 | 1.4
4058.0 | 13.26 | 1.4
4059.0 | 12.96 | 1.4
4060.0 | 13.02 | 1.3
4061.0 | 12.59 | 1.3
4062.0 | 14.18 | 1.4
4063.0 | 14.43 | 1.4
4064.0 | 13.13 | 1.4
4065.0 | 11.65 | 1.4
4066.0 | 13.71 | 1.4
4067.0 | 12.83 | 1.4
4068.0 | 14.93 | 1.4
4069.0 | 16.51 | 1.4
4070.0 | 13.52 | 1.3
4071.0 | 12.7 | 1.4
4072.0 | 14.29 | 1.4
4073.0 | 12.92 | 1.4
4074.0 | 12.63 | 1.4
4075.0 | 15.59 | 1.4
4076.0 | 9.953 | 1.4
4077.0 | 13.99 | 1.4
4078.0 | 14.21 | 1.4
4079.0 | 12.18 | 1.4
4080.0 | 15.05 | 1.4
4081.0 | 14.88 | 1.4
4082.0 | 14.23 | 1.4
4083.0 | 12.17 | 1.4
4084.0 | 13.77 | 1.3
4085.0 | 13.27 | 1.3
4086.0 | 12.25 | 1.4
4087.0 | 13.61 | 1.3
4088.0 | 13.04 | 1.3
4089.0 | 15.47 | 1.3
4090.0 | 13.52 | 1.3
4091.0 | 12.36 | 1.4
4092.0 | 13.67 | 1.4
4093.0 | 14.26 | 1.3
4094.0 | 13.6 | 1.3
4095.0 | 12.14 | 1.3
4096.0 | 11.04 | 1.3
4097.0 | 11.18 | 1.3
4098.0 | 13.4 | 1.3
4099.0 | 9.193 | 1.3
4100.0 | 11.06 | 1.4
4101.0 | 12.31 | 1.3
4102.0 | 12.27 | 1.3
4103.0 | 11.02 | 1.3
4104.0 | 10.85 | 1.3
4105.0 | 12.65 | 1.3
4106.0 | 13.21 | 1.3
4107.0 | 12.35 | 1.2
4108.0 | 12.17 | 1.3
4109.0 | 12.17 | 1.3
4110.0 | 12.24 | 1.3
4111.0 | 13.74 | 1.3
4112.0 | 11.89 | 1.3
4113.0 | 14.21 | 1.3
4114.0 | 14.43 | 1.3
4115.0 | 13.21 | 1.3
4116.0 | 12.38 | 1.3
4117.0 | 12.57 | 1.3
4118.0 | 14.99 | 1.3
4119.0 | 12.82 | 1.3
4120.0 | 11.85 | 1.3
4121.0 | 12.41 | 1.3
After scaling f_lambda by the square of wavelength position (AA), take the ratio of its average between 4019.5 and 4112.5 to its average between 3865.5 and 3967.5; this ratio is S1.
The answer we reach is 1.4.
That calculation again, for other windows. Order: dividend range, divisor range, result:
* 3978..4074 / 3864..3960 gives 1.43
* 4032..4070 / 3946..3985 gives 1.47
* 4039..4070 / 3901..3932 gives 1.32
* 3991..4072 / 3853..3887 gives 1.60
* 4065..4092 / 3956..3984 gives 1.64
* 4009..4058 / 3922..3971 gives 1.59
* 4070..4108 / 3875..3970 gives 1.44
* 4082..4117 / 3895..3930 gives 1.26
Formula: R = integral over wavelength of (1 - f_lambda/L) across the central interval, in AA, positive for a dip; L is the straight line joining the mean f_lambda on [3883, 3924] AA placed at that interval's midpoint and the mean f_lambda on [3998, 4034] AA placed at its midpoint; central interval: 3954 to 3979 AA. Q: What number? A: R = 8.1 AA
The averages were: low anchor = 10.6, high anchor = 14.5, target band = 8.63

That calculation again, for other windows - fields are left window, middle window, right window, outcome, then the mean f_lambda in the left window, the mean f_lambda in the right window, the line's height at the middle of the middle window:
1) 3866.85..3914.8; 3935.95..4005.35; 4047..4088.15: 5.3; 10.1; 13.3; 11.5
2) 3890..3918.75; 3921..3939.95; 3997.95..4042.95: 5.5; 11.1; 14.4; 11.9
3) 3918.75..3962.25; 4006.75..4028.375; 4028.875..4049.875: -3.7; 9.7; 13.4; 12.6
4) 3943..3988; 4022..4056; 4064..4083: -3.3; 9.82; 13.6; 12.4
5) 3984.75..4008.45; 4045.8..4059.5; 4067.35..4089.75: 0.8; 13.4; 13.7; 13.6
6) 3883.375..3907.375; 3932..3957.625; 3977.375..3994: 2.4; 9.75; 11.8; 10.9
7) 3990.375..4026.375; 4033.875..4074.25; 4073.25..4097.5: 0.9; 14.2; 13.2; 13.6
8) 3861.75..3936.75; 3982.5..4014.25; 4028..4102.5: -4.4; 9.86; 13.2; 11.9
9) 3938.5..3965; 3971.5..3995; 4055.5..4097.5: 0.6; 10.5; 13.3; 11.2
